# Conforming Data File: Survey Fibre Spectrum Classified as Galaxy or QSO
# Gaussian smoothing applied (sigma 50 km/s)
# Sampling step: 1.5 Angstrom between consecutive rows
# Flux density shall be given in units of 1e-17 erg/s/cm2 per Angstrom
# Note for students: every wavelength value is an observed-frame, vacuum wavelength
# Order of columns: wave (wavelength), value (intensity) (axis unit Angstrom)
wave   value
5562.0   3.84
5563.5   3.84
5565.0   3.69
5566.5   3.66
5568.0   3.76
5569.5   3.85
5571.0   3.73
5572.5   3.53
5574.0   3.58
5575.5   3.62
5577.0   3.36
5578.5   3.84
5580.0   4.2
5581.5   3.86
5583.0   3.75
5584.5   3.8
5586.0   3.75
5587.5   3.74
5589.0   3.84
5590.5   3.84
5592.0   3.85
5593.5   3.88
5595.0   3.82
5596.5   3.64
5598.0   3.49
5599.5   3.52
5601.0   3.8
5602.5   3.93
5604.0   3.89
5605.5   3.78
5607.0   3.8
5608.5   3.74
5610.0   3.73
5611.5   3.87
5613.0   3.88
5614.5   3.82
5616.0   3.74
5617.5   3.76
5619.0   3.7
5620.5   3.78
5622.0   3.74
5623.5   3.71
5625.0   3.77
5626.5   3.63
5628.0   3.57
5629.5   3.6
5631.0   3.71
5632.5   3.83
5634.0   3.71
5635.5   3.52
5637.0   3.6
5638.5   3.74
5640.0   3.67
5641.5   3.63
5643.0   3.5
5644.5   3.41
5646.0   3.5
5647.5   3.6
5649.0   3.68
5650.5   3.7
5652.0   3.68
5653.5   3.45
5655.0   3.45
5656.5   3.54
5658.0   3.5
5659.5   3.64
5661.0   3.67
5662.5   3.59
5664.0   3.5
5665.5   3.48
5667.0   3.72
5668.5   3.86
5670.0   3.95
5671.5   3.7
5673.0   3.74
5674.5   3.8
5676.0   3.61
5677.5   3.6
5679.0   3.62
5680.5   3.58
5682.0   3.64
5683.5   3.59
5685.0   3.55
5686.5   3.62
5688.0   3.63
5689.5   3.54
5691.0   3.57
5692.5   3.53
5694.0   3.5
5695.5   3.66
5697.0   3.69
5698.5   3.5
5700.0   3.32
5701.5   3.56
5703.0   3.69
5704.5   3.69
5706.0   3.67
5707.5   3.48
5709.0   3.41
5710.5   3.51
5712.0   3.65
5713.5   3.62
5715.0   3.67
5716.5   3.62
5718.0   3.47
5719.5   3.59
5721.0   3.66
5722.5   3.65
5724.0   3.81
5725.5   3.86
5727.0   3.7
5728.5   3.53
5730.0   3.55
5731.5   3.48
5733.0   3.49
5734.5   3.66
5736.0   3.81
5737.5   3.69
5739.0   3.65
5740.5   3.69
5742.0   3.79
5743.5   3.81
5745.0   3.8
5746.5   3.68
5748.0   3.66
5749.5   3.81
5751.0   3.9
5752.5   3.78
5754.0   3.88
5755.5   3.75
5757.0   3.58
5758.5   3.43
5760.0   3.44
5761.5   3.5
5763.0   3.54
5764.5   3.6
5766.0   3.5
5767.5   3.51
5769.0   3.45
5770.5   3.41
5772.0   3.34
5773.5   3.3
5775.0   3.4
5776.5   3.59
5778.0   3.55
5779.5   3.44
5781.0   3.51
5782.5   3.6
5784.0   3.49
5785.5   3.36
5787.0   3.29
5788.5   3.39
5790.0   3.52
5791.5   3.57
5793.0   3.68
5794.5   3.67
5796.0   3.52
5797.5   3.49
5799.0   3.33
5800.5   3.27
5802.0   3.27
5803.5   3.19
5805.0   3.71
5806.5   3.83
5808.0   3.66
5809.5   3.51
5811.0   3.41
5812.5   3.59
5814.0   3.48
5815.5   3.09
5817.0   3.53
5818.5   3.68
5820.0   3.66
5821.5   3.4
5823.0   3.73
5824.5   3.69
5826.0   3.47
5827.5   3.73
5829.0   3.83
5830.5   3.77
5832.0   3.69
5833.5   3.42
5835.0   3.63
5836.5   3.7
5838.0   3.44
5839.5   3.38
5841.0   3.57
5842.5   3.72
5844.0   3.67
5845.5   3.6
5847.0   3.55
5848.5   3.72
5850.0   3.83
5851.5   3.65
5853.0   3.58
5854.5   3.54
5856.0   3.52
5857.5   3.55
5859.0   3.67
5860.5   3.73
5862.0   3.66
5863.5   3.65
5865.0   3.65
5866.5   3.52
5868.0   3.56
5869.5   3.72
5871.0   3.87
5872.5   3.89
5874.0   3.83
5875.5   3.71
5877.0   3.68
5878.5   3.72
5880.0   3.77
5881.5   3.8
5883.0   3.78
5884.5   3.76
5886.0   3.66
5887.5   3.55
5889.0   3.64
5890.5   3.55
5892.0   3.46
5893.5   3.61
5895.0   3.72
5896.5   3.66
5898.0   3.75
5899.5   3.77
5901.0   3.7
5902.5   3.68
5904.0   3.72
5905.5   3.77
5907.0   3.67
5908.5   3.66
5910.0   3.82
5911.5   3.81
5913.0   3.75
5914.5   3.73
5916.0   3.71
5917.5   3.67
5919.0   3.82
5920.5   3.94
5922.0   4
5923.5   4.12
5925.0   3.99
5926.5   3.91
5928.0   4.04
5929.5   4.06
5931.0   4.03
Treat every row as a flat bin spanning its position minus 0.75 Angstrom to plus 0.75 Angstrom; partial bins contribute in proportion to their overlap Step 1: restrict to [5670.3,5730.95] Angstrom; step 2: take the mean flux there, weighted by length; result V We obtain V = 3.61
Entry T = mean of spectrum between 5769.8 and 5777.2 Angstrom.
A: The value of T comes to 3.41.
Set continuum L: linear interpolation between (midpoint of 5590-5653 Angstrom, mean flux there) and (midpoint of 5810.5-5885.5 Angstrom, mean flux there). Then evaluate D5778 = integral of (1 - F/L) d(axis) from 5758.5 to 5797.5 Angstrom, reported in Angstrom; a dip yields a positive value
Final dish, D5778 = 1.8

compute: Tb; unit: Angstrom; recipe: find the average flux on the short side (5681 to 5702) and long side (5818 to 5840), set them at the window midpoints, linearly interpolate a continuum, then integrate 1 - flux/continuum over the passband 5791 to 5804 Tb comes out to 0.6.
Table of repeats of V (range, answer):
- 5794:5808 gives 3.48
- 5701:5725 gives 3.61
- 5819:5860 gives 3.62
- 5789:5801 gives 3.51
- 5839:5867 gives 3.62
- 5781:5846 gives 3.54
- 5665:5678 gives 3.72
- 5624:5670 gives 3.62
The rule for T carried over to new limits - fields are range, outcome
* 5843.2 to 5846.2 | 3.64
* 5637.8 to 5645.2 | 3.59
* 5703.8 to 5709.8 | 3.56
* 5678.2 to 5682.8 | 3.61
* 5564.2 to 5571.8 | 3.74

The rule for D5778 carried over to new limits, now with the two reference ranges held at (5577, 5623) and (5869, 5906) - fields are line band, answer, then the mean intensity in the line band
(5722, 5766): 0.91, 3.67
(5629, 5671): 1.66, 3.62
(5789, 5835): 2.26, 3.55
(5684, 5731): 2.01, 3.6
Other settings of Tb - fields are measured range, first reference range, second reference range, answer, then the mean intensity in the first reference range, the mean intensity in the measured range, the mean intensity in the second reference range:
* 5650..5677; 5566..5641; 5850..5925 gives 0.7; 3.74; 3.64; 3.71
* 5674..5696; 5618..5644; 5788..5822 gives 0.1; 3.67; 3.6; 3.5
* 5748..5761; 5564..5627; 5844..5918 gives 0.1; 3.75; 3.69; 3.69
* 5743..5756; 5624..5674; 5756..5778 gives -1.1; 3.63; 3.79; 3.48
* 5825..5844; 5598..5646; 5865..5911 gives 0.4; 3.71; 3.62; 3.7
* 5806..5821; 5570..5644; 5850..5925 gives 0.7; 3.73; 3.54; 3.71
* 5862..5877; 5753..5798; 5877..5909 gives -0.2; 3.51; 3.71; 3.69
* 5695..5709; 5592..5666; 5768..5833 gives 0.1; 3.67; 3.57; 3.51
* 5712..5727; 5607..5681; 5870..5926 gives 0.1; 3.67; 3.66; 3.75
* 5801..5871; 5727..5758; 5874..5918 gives 2.0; 3.7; 3.59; 3.7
